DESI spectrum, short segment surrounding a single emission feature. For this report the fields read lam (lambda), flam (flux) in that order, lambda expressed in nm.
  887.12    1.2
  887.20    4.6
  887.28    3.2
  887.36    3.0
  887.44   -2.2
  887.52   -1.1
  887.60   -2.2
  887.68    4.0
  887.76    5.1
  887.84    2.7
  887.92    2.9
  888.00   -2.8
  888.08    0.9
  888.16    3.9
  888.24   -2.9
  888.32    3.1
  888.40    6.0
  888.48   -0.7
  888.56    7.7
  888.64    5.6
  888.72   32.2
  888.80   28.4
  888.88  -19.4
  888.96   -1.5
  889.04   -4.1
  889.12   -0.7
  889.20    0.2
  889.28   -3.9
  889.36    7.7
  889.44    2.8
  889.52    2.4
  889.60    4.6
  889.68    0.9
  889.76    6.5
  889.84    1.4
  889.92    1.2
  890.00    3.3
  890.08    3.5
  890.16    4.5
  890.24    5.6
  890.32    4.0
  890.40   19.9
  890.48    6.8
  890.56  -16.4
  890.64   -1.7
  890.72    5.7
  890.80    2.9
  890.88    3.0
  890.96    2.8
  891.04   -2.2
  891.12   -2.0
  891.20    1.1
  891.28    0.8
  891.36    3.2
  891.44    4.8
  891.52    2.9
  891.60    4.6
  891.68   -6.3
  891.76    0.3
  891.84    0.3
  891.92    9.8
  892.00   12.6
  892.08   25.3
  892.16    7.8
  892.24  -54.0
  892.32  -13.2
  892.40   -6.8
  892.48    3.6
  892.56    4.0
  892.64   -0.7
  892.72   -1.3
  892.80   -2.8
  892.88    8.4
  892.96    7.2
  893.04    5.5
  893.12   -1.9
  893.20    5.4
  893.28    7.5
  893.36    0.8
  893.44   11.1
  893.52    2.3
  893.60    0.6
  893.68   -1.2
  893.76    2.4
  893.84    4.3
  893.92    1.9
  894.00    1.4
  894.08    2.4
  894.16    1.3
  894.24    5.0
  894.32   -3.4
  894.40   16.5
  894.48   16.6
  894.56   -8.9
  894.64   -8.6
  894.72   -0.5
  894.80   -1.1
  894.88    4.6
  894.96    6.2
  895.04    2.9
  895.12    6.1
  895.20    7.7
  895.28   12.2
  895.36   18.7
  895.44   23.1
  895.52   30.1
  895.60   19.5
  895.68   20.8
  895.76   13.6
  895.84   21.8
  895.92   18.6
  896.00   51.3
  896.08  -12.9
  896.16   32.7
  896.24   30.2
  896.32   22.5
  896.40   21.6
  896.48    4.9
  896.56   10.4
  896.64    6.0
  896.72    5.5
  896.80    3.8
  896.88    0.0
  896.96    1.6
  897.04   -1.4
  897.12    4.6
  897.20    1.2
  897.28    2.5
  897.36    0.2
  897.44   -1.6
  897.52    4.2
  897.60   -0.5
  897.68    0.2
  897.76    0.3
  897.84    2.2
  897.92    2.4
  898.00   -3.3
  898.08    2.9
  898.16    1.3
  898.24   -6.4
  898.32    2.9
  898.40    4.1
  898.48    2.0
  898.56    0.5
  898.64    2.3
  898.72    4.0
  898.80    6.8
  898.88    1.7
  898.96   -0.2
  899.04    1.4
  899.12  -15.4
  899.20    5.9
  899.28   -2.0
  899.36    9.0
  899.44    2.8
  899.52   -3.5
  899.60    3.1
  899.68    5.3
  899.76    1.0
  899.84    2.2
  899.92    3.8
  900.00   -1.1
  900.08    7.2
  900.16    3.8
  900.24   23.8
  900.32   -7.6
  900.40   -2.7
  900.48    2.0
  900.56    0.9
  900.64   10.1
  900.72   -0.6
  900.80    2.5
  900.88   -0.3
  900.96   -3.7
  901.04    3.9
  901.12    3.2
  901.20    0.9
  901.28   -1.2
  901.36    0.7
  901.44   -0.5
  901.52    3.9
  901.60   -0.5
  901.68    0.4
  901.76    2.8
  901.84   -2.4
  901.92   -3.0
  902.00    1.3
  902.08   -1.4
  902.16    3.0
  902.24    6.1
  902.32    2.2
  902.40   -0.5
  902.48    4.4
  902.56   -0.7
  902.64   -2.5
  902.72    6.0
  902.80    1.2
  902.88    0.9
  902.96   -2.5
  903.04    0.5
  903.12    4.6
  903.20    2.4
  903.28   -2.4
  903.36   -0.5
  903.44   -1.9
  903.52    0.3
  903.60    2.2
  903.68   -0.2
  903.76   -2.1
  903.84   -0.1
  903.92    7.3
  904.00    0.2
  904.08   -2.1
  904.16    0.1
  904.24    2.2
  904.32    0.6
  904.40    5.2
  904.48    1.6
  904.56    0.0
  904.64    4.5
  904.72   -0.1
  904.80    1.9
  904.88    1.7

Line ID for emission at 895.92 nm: [O II] 3727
